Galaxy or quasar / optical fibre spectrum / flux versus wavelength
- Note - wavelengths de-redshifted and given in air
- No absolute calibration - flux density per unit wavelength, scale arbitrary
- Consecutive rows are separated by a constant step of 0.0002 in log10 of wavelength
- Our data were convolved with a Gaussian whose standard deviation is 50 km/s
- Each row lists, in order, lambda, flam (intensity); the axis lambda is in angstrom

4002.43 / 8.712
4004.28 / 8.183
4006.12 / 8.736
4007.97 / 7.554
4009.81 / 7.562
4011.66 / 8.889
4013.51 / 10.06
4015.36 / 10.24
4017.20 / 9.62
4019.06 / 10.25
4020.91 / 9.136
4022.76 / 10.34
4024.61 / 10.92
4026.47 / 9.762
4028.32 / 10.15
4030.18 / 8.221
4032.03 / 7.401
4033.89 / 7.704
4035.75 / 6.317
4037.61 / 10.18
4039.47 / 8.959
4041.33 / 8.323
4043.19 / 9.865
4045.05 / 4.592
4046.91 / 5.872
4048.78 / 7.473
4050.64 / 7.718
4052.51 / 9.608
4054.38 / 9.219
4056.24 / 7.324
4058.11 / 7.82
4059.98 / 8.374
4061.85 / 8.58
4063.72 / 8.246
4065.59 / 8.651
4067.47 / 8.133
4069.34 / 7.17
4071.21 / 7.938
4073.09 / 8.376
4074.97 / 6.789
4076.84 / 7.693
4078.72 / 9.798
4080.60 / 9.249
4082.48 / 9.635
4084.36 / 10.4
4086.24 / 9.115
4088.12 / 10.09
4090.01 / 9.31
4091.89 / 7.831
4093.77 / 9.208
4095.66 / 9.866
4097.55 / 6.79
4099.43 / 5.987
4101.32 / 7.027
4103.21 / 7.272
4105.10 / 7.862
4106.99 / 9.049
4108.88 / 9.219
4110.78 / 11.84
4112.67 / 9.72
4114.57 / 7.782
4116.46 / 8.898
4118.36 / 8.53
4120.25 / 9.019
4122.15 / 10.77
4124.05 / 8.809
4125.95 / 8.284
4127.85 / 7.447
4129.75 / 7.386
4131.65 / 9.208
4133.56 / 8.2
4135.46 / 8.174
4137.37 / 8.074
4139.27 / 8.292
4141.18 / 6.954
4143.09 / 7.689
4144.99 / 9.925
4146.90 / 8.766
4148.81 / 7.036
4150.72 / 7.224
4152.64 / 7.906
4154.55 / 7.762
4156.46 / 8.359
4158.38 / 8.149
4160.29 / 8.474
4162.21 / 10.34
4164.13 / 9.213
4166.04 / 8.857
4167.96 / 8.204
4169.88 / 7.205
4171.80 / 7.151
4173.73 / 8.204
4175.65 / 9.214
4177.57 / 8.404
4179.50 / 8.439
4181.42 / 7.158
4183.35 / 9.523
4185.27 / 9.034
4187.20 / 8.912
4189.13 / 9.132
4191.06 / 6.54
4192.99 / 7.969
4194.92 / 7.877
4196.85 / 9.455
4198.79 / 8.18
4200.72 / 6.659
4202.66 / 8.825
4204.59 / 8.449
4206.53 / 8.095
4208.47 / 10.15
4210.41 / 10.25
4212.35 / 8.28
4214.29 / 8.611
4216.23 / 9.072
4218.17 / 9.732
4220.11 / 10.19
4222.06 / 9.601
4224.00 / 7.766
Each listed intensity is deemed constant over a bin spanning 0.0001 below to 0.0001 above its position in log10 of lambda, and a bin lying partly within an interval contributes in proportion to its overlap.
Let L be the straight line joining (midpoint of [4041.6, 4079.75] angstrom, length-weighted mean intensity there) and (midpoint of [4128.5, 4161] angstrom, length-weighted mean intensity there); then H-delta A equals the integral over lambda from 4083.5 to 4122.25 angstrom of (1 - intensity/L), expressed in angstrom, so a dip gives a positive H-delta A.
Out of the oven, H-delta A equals -3.7 angstrom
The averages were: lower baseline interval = 7.97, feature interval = 8.79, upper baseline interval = 8.08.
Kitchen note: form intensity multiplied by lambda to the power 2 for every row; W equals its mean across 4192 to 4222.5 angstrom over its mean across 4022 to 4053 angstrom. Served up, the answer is 1.1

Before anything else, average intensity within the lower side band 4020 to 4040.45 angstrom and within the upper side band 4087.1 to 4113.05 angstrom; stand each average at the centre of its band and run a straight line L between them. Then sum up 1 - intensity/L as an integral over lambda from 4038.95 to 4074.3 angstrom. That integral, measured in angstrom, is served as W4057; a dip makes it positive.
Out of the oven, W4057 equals 3.5 angstrom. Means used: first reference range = 9.01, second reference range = 8.63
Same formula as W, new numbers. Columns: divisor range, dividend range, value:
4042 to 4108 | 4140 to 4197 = 1.05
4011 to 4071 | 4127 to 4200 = 1.02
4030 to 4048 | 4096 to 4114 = 1.12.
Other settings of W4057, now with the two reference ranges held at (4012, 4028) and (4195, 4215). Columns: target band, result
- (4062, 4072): 1.6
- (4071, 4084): 1.3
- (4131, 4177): 3.9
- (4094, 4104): 2.0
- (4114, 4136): 1.6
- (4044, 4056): 2.9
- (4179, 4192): 0.6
